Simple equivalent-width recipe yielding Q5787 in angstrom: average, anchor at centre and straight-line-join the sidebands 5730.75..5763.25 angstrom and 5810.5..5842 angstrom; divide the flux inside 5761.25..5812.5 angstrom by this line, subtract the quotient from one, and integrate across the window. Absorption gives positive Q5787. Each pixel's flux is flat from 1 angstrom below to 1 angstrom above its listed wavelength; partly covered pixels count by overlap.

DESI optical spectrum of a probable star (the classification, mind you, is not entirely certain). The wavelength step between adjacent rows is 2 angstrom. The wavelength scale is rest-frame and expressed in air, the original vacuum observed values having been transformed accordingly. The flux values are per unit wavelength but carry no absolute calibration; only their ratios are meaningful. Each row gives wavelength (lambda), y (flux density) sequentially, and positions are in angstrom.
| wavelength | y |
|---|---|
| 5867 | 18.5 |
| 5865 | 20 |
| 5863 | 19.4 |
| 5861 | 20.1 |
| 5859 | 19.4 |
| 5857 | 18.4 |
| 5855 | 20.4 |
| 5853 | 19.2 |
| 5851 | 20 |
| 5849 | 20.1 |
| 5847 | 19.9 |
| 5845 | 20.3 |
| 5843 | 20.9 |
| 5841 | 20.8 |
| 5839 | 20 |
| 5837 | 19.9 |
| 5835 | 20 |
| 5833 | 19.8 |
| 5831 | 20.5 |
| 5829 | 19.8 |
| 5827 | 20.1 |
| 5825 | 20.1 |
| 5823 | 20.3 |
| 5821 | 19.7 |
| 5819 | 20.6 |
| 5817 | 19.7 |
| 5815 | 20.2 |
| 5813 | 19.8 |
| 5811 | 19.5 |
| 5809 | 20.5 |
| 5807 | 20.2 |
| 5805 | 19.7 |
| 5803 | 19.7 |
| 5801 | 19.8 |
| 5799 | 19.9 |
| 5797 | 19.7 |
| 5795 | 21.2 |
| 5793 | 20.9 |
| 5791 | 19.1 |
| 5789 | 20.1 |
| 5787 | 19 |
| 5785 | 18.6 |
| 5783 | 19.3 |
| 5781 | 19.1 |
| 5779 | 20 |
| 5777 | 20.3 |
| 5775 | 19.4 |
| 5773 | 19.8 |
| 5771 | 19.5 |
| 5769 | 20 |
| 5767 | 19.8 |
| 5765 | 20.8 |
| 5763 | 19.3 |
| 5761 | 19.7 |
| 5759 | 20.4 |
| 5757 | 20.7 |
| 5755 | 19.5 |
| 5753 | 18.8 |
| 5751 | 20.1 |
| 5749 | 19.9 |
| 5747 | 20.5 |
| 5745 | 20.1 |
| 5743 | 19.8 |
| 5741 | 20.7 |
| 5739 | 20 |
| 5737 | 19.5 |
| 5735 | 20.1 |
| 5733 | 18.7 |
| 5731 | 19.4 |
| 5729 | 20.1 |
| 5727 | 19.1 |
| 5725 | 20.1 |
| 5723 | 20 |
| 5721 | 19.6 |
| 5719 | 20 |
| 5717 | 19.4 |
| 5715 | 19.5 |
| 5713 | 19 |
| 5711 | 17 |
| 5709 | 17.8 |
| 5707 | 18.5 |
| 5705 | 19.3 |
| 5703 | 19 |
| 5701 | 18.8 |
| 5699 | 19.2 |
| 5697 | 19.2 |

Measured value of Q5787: 0.4 angstrom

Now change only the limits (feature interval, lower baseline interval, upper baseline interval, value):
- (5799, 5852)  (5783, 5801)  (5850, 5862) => -1.1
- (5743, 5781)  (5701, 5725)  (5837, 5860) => -1.0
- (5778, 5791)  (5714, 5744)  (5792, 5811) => 0.5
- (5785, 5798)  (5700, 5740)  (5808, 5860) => -0.1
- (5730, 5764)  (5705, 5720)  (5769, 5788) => -1.2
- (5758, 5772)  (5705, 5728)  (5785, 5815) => -0.3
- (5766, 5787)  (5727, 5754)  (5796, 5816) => 0.3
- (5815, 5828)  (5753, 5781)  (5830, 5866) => -0.1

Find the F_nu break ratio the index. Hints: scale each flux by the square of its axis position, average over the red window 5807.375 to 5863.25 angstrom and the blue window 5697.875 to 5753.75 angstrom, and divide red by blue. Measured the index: 1.07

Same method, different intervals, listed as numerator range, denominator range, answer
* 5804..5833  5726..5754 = 1.04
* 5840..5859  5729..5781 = 1.04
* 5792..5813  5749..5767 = 1.03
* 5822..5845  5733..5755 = 1.05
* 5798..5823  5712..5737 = 1.05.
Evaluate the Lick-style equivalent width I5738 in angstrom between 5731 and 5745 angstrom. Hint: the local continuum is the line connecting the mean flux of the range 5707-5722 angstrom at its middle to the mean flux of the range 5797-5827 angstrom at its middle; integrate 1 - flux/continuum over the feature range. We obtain -0.5 angstrom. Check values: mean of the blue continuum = 18.9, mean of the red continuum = 20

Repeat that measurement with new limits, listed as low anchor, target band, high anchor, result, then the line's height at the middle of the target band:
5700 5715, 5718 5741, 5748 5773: -0.8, 19.1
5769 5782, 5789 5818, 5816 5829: -0.1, 19.9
